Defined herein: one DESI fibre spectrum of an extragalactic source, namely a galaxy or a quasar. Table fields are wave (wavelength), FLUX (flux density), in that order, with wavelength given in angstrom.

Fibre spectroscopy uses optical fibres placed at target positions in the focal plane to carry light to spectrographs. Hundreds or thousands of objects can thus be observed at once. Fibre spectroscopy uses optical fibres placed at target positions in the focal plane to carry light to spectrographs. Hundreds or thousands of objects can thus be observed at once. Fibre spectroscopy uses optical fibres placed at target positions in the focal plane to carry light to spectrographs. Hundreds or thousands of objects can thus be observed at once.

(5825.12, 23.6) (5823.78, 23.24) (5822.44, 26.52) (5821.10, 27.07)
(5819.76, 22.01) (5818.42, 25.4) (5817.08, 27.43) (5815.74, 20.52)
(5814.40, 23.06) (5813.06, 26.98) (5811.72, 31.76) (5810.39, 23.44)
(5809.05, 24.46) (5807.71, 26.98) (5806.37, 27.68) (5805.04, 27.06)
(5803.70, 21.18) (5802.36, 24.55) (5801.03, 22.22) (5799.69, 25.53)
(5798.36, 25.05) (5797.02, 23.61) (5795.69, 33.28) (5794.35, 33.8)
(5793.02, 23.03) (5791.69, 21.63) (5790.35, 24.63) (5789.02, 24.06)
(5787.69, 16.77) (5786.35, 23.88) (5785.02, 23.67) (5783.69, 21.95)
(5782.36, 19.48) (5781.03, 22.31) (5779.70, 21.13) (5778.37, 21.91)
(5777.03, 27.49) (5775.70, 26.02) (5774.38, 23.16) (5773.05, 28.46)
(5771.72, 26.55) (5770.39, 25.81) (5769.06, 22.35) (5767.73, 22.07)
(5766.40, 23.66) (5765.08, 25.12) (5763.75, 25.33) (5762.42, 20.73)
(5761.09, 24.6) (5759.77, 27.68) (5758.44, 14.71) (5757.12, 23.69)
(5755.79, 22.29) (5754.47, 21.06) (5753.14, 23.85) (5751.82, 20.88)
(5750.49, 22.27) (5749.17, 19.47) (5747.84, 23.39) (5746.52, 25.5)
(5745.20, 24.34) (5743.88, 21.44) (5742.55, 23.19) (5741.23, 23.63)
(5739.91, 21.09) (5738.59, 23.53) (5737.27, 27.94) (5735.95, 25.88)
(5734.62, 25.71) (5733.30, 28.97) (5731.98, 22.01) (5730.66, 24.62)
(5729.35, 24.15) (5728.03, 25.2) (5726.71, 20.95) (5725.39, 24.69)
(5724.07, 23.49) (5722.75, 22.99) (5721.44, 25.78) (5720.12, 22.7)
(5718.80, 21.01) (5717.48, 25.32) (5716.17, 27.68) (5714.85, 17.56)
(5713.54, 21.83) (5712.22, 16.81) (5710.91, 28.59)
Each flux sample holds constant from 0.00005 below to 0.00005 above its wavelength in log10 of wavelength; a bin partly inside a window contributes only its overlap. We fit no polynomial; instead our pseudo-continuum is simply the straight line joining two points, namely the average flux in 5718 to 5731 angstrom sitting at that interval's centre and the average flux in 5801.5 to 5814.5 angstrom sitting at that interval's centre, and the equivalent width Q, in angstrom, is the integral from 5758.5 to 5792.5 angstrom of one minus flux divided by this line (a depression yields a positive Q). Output 2.0 angstrom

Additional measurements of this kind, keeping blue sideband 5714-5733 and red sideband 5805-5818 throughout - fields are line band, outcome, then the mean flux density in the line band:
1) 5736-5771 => 1.8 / 23.1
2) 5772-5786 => 0.8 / 23.7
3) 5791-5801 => -0.3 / 26.3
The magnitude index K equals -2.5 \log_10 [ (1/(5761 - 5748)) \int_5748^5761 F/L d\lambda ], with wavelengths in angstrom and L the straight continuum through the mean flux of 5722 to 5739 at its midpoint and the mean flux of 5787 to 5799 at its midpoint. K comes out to 0.13 mag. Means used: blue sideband 24.7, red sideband 25.1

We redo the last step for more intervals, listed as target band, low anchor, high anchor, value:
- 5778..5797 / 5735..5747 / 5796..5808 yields 0.050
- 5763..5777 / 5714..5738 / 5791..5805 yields 0.001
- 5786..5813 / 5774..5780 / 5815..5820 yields -0.054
